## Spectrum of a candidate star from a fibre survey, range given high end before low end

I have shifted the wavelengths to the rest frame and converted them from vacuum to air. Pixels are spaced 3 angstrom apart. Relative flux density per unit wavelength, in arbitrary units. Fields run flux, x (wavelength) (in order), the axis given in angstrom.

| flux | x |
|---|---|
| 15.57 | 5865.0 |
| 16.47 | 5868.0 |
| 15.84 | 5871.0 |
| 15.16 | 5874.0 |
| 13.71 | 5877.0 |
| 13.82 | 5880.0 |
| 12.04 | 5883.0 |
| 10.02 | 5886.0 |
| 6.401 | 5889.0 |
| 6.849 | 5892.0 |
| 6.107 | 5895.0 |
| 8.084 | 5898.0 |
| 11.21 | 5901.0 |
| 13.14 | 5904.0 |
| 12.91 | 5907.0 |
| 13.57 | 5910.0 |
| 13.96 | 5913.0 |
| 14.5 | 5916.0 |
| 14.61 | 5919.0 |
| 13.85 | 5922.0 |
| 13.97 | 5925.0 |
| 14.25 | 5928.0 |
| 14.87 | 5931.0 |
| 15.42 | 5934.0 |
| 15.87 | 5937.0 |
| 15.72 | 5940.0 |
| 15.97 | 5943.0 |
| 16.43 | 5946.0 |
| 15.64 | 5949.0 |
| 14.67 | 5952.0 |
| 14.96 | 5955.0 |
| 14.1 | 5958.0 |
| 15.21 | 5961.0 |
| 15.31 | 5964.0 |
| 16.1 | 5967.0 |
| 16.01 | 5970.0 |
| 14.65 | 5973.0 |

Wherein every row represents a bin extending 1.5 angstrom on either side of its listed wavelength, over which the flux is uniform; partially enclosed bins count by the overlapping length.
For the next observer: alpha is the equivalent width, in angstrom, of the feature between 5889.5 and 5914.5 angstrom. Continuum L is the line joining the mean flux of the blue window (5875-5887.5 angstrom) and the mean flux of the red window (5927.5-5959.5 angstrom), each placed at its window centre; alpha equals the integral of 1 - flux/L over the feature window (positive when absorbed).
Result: 5.5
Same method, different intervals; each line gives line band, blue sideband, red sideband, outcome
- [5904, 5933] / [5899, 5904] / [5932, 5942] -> -1.30 angstrom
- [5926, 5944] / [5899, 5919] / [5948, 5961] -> -1.46 angstrom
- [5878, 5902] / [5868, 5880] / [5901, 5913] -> 8.04 angstrom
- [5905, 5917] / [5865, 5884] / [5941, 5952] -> 1.23 angstrom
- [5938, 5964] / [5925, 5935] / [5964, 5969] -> 0.00 angstrom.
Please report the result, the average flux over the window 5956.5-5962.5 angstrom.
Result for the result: 14.7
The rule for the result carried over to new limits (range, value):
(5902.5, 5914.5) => 13.4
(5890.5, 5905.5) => 9.08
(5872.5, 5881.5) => 14.2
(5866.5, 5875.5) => 15.8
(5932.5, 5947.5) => 15.9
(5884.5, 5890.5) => 8.21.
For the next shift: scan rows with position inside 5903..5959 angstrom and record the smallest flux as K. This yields 12.91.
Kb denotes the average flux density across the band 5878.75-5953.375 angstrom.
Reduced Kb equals 12.9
